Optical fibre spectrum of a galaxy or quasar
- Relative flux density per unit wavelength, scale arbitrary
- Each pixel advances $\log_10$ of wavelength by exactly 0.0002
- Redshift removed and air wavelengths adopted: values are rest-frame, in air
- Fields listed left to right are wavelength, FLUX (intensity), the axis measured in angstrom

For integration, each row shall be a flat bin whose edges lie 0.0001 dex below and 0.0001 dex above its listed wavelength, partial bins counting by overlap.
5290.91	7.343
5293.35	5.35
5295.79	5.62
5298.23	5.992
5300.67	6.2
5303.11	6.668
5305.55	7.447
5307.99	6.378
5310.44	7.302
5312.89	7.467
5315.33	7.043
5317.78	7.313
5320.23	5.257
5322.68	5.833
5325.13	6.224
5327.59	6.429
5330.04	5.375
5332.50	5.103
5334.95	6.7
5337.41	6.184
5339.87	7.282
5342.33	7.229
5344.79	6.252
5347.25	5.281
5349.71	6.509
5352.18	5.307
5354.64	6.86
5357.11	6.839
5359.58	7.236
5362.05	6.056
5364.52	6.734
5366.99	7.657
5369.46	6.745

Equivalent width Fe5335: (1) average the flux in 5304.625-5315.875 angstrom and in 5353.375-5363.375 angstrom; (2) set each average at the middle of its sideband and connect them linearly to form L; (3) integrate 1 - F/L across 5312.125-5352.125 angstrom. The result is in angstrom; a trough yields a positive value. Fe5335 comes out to 3.8 angstrom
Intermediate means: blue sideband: 7.13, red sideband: 6.74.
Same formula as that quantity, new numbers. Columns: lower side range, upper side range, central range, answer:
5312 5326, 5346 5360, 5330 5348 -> 0.35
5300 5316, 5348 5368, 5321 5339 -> 2.15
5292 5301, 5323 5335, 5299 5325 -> -3.73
